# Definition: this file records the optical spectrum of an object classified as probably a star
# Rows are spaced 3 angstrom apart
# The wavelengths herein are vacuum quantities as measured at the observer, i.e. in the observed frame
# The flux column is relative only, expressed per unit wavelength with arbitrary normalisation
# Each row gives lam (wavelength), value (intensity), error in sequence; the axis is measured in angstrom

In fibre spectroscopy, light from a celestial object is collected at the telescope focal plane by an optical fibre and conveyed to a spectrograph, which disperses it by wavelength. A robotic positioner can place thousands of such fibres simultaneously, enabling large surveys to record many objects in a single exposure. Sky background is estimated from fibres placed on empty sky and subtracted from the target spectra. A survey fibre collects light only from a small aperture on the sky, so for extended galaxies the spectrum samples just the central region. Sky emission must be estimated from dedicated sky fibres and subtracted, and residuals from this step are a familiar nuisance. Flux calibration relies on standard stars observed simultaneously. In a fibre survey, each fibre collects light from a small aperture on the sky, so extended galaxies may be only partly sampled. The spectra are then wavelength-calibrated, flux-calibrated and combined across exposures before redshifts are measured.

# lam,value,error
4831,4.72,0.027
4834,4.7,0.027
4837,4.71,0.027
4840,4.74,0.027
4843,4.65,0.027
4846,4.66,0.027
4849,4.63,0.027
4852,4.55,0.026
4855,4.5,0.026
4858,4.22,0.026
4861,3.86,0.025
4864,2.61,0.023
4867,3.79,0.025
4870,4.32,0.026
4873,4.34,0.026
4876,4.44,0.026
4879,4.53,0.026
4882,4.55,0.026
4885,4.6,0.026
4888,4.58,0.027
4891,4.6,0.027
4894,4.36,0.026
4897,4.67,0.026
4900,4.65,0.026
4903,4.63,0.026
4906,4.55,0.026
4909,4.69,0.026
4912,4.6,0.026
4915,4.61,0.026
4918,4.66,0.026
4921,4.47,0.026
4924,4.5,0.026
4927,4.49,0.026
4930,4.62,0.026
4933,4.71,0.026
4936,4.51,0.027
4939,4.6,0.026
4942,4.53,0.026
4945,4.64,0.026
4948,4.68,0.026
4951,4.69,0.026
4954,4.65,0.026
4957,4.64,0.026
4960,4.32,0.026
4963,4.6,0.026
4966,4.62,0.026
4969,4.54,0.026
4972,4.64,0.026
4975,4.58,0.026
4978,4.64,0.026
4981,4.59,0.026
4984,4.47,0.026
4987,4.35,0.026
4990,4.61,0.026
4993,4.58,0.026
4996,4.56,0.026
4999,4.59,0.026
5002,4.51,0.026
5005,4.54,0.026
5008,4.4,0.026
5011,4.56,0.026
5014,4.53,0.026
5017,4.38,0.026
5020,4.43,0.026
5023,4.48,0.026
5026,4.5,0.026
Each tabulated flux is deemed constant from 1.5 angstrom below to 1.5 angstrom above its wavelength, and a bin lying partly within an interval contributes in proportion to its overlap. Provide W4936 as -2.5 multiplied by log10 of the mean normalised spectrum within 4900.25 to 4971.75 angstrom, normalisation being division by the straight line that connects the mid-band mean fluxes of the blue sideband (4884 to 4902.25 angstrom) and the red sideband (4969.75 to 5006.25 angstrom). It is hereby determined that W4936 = -0.01 mag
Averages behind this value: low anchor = 4.58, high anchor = 4.55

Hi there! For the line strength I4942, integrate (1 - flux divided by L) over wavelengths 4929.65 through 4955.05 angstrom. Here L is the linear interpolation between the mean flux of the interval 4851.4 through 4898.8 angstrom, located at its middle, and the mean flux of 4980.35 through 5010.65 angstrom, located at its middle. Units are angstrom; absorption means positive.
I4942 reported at -1.22 angstrom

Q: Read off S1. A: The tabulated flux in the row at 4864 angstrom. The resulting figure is 2.61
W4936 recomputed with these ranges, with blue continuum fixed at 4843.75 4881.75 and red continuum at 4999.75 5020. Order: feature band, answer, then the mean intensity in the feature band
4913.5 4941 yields -0.06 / 4.57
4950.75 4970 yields -0.04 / 4.57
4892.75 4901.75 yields -0.07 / 4.57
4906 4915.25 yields -0.08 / 4.62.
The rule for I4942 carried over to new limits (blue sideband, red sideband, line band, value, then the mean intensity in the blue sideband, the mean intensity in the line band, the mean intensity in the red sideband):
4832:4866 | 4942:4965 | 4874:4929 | -1.1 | 4.35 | 4.56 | 4.6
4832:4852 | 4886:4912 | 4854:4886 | 3.3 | 4.67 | 4.15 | 4.59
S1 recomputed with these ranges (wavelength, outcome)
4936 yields 4.51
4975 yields 4.58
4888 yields 4.58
